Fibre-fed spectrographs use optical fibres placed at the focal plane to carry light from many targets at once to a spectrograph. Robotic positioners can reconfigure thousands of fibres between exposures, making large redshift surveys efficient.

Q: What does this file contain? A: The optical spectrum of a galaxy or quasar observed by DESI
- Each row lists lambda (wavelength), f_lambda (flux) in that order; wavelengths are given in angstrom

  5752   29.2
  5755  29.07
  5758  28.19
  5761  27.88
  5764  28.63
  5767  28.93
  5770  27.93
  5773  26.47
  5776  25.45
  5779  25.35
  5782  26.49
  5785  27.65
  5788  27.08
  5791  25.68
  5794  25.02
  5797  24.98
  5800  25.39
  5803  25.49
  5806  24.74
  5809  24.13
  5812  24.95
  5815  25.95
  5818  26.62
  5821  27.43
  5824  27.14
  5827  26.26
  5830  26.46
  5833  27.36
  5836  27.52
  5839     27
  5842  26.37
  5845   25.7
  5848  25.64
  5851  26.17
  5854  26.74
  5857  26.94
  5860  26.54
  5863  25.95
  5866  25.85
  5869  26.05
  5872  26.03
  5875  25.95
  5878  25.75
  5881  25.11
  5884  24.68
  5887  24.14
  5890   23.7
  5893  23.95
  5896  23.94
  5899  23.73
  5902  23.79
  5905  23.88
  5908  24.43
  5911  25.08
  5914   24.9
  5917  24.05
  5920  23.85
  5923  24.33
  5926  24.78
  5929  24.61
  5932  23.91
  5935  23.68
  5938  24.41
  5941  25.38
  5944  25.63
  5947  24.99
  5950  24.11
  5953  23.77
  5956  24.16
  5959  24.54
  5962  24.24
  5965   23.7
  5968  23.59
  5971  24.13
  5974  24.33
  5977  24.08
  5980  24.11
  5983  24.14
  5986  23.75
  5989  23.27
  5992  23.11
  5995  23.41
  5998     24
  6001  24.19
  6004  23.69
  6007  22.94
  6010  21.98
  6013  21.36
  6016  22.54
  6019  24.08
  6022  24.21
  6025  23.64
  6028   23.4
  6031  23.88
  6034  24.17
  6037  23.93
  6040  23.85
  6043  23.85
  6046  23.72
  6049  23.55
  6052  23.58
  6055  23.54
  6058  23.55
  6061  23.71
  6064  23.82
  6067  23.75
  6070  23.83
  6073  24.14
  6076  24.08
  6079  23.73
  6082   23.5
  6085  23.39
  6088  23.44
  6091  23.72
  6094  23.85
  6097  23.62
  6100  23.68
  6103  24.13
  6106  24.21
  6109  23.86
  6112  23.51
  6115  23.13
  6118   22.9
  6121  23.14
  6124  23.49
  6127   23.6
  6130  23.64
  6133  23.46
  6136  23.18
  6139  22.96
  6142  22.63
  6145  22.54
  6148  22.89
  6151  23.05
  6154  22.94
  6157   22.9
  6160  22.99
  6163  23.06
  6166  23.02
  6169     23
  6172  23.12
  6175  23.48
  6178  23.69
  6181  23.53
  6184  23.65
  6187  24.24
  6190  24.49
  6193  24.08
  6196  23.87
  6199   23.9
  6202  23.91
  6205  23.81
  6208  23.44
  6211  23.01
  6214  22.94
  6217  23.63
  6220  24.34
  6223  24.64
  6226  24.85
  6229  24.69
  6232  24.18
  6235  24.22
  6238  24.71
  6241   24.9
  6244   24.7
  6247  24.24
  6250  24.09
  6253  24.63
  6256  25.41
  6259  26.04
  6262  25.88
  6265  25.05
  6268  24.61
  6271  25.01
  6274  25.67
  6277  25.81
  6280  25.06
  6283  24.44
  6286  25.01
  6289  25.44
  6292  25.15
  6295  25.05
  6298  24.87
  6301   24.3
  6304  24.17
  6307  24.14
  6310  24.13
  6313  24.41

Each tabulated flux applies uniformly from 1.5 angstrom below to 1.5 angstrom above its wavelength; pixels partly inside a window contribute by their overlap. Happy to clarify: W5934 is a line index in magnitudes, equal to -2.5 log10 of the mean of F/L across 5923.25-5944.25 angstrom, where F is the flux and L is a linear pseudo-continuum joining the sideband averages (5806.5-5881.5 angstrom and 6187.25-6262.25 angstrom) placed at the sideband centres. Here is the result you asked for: 0.05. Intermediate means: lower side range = 26.2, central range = 24.6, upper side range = 24.3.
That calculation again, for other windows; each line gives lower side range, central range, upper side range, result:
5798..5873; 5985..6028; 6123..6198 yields 0.06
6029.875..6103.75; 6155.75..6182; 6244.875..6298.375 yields 0.06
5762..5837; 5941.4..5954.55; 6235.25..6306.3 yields 0.05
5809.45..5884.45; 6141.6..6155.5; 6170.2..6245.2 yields 0.07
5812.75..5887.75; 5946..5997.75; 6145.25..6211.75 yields 0.05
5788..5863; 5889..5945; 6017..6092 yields 0.04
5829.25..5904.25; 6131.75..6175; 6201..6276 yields 0.08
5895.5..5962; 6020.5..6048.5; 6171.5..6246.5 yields 0.02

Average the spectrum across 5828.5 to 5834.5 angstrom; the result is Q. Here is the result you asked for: 26.9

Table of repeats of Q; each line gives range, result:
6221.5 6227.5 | 24.7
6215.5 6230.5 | 24.4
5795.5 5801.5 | 25.2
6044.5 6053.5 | 23.6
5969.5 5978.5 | 24.2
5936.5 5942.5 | 24.9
